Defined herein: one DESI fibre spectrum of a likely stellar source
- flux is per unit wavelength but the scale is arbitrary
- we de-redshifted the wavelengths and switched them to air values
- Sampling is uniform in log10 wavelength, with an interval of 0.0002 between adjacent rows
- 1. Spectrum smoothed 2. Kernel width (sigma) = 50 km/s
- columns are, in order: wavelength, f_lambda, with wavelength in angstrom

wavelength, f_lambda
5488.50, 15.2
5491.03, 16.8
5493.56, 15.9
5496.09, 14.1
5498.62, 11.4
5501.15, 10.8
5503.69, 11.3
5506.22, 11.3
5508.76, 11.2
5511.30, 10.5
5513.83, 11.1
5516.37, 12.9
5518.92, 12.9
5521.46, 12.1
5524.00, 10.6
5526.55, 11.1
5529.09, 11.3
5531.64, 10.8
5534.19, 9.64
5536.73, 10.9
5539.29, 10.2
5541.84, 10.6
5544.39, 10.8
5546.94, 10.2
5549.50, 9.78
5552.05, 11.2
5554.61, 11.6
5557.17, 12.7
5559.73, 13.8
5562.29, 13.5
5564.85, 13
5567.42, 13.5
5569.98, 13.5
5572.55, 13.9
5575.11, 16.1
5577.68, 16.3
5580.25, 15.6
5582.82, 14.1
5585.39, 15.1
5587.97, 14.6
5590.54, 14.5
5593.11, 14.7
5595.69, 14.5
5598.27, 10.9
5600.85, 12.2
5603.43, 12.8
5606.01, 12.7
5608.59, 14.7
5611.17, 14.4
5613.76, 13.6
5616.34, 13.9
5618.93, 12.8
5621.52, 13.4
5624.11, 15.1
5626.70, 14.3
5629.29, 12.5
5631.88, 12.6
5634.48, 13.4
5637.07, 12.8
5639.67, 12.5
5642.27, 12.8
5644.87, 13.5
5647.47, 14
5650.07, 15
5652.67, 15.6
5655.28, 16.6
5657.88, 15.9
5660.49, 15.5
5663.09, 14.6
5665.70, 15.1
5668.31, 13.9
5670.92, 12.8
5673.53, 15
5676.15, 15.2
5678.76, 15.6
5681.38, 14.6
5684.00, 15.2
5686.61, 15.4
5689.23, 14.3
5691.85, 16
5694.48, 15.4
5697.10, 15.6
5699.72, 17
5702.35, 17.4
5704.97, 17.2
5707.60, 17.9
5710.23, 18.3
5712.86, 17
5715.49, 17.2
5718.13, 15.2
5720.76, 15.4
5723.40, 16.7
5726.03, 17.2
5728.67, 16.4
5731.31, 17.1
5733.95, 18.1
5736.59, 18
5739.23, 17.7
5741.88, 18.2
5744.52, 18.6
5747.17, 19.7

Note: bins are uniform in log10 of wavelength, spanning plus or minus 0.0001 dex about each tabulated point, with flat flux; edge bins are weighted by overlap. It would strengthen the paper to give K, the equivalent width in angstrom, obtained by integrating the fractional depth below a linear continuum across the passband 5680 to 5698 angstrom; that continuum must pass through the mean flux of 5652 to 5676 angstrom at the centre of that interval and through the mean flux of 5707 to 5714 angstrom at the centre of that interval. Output 1.4 angstrom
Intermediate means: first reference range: 15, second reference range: 17.7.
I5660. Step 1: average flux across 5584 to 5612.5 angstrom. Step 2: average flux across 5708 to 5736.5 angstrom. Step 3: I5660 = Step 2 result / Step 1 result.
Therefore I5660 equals 1.23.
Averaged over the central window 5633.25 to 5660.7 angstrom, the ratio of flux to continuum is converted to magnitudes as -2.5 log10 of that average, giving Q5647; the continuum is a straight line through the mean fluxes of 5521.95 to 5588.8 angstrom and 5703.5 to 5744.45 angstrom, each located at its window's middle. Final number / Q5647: 0.06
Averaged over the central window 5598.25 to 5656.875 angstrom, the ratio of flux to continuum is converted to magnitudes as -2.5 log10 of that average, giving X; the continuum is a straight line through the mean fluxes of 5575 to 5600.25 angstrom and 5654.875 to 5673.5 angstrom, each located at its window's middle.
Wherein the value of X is 0.08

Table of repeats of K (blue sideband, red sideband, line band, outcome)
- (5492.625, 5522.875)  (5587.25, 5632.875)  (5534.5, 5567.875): 3.0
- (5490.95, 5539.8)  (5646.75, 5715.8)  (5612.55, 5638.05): 1.6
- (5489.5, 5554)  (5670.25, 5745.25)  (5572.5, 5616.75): -2.3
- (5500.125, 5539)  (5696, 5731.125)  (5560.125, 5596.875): -4.5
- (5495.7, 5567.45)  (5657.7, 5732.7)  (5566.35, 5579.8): -2.3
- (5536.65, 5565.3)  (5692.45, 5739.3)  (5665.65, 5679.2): 0.9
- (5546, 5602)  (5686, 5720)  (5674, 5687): 0.6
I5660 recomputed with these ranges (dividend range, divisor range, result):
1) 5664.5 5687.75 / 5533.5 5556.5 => 1.39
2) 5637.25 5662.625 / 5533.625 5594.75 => 1.12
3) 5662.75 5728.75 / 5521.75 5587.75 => 1.27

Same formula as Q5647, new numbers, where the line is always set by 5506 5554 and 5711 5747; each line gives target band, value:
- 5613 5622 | 0.03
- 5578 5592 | -0.17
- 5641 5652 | 0.06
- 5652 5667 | -0.04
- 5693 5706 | -0.01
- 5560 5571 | -0.11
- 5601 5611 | 0.00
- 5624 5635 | 0.05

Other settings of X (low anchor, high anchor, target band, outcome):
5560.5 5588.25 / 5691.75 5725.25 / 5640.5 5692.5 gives 0.08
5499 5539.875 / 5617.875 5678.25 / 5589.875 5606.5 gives -0.01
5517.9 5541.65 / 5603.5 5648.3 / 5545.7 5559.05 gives 0.04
